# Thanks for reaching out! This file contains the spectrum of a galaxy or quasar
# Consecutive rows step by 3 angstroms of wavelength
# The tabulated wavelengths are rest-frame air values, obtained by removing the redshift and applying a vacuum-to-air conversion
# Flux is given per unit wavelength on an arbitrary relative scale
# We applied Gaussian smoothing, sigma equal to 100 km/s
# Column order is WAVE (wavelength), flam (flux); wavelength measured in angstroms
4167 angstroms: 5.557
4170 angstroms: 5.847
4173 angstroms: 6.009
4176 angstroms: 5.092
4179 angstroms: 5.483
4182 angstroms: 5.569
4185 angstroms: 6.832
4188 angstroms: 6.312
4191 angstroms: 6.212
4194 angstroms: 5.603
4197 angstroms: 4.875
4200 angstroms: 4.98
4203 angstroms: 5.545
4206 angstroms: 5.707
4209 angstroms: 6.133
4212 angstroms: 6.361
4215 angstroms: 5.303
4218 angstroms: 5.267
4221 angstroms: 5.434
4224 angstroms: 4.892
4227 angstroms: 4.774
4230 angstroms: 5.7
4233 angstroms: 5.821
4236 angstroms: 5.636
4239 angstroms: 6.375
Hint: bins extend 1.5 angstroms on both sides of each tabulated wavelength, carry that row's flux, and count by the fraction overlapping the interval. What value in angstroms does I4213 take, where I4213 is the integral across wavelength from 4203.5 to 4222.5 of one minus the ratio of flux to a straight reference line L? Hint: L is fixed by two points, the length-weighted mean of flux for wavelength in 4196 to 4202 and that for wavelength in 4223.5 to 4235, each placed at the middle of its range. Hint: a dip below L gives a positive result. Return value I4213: -2.0 angstroms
